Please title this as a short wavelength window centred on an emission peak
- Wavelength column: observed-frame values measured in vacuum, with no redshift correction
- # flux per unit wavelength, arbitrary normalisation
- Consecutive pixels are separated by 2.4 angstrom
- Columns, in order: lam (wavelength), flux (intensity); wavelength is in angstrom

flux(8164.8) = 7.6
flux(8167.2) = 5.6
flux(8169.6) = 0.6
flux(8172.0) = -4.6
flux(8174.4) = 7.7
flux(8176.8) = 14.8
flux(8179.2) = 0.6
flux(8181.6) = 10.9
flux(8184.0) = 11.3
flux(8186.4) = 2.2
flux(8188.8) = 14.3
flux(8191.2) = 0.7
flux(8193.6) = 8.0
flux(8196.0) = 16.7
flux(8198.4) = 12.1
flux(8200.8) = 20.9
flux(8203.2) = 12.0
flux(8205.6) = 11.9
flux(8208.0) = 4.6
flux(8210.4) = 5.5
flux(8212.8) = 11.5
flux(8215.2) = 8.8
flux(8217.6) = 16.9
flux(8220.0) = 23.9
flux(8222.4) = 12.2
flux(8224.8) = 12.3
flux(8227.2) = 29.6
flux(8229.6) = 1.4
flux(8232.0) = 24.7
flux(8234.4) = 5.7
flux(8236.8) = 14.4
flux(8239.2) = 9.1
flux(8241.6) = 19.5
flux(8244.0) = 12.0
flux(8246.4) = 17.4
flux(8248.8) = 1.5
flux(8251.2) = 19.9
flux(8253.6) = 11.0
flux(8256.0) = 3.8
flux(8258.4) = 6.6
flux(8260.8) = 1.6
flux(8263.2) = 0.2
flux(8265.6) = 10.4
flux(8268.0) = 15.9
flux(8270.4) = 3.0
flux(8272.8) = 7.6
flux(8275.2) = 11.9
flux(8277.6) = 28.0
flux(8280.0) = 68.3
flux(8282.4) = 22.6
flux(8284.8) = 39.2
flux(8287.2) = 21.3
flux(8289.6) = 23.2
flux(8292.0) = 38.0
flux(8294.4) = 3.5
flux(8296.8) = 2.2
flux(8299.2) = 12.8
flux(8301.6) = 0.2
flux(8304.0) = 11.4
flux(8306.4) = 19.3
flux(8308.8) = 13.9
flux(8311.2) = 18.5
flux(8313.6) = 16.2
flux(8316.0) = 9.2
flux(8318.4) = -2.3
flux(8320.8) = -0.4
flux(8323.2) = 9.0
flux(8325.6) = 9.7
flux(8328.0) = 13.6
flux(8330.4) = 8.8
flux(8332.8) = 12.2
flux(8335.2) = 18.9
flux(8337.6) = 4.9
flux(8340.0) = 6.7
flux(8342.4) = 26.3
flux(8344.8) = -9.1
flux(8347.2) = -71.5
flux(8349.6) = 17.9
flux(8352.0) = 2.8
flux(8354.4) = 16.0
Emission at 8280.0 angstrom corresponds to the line H-beta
